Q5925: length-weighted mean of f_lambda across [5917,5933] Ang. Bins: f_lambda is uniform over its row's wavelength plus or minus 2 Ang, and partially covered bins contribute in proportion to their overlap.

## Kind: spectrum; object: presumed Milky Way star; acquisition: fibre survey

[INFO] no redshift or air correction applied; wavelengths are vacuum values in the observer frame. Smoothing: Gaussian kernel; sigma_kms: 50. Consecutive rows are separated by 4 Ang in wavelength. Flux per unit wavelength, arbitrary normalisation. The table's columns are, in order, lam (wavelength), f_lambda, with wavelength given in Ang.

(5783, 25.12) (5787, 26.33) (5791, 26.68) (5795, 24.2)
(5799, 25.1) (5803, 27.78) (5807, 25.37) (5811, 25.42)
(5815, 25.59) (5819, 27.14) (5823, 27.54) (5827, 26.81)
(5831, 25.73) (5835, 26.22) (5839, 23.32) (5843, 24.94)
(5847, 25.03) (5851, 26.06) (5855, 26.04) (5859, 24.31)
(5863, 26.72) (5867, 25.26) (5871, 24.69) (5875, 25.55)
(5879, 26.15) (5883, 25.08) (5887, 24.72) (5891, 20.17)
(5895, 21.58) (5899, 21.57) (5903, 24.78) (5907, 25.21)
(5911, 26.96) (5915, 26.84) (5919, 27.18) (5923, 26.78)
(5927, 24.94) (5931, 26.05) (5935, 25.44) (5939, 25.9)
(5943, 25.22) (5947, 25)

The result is 26.2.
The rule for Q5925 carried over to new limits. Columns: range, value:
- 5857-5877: 25.3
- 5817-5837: 26.7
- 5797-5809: 26.1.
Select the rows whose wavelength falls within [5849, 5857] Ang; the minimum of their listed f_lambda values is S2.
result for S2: 26.04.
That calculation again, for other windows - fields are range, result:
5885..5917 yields 20.17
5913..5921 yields 26.84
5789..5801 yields 24.2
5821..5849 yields 23.32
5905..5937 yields 24.94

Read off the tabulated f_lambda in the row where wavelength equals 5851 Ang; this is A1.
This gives 26.06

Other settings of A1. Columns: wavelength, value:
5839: 23.32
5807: 25.37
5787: 26.33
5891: 20.17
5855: 26.04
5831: 25.73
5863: 26.72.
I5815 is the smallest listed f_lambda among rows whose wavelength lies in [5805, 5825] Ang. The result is 25.37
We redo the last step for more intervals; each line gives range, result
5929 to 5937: 25.44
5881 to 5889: 24.72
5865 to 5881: 24.69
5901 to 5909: 24.78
